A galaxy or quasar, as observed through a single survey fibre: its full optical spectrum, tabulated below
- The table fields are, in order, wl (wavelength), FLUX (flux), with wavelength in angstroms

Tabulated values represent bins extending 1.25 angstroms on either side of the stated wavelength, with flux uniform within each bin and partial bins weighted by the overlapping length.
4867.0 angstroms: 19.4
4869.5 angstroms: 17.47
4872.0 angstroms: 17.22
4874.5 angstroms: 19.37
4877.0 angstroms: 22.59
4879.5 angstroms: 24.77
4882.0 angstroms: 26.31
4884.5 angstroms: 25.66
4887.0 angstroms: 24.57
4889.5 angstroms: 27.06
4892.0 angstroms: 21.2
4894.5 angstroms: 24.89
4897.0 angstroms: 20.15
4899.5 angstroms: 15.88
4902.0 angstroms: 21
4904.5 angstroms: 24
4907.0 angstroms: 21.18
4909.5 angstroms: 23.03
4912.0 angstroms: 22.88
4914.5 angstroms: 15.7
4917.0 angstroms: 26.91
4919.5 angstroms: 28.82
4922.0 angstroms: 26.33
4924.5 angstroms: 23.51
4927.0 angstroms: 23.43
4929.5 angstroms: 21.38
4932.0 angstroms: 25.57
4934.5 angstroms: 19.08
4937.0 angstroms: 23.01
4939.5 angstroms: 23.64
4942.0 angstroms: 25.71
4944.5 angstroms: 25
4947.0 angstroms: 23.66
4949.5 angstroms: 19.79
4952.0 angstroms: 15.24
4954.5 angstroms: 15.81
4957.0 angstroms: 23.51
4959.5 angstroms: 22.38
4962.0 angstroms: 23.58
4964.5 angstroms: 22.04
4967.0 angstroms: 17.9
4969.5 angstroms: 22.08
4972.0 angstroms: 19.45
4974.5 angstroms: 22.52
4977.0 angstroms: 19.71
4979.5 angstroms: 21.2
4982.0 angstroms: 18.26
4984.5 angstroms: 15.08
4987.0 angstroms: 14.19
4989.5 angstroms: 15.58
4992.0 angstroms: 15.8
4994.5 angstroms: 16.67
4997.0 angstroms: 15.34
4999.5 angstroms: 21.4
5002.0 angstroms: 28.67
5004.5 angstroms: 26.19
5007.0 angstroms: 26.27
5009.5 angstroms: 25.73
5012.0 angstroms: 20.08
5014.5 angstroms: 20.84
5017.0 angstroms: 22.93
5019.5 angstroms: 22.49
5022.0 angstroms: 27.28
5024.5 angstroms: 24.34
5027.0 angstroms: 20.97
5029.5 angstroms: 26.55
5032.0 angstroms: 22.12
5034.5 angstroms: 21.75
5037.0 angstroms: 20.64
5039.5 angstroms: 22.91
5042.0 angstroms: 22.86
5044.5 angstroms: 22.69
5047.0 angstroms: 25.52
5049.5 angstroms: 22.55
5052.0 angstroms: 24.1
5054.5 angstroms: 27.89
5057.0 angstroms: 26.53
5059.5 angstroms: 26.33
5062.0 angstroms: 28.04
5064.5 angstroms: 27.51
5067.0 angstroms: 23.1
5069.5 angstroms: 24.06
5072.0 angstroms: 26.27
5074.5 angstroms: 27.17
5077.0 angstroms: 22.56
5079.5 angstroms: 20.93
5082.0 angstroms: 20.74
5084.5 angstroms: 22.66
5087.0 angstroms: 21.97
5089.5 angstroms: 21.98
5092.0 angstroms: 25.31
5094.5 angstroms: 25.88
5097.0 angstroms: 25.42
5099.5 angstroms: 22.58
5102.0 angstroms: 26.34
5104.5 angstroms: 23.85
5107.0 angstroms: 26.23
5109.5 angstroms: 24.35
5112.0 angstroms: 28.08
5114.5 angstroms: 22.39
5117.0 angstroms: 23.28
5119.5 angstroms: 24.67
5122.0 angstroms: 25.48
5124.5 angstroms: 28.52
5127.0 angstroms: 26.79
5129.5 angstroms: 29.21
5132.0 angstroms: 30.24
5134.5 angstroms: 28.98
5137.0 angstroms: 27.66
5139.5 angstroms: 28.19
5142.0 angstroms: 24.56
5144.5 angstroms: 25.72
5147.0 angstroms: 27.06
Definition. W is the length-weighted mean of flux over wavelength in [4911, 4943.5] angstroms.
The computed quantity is 23.6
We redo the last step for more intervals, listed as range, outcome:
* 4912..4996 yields 21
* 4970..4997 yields 17.8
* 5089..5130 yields 25.3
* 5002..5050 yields 23.6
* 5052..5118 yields 24.7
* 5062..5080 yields 24.9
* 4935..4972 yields 21.5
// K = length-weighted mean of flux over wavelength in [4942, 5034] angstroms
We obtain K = 21.2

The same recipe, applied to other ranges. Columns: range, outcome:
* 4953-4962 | 20.8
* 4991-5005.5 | 20.7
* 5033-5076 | 24.7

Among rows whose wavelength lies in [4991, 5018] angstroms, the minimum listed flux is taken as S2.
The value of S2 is 15.34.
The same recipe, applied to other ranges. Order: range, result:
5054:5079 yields 22.56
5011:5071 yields 20.08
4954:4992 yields 14.19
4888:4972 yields 15.24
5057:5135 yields 20.74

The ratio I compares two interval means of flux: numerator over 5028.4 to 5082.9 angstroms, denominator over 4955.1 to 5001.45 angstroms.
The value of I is 1.3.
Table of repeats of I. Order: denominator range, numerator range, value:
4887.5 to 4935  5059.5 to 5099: 1.06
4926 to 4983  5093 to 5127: 1.17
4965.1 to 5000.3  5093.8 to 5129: 1.39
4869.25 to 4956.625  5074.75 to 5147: 1.13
